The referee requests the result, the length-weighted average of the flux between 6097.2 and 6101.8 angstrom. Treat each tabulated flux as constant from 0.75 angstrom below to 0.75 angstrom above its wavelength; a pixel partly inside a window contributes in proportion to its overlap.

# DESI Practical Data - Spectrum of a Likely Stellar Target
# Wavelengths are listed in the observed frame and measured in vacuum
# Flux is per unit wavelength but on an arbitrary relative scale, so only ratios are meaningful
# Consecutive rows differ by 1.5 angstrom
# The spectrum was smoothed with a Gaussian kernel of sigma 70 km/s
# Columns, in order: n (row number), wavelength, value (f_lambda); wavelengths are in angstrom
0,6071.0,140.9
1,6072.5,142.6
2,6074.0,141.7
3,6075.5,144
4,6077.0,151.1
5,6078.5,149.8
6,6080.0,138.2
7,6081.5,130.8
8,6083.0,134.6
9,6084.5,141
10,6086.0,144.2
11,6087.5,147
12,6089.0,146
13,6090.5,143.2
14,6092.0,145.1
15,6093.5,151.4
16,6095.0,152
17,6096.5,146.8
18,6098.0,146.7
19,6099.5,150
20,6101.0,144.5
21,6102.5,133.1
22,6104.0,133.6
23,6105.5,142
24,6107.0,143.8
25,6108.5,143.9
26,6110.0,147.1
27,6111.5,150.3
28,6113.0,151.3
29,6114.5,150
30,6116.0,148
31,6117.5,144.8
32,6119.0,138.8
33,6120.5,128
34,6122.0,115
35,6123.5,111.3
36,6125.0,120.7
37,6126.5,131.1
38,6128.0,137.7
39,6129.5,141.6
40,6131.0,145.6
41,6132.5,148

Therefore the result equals 147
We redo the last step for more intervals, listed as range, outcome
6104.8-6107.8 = 143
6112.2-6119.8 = 146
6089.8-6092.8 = 144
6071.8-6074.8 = 142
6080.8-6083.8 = 133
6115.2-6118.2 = 146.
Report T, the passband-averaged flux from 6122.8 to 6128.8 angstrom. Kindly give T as 125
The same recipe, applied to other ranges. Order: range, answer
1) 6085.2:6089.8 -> 146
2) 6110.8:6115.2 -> 151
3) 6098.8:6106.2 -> 141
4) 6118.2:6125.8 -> 123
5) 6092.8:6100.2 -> 149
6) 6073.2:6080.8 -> 145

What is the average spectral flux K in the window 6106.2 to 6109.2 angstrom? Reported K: 144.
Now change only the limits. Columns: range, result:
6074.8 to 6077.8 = 148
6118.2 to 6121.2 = 134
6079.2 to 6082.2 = 135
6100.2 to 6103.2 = 139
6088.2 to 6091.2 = 145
